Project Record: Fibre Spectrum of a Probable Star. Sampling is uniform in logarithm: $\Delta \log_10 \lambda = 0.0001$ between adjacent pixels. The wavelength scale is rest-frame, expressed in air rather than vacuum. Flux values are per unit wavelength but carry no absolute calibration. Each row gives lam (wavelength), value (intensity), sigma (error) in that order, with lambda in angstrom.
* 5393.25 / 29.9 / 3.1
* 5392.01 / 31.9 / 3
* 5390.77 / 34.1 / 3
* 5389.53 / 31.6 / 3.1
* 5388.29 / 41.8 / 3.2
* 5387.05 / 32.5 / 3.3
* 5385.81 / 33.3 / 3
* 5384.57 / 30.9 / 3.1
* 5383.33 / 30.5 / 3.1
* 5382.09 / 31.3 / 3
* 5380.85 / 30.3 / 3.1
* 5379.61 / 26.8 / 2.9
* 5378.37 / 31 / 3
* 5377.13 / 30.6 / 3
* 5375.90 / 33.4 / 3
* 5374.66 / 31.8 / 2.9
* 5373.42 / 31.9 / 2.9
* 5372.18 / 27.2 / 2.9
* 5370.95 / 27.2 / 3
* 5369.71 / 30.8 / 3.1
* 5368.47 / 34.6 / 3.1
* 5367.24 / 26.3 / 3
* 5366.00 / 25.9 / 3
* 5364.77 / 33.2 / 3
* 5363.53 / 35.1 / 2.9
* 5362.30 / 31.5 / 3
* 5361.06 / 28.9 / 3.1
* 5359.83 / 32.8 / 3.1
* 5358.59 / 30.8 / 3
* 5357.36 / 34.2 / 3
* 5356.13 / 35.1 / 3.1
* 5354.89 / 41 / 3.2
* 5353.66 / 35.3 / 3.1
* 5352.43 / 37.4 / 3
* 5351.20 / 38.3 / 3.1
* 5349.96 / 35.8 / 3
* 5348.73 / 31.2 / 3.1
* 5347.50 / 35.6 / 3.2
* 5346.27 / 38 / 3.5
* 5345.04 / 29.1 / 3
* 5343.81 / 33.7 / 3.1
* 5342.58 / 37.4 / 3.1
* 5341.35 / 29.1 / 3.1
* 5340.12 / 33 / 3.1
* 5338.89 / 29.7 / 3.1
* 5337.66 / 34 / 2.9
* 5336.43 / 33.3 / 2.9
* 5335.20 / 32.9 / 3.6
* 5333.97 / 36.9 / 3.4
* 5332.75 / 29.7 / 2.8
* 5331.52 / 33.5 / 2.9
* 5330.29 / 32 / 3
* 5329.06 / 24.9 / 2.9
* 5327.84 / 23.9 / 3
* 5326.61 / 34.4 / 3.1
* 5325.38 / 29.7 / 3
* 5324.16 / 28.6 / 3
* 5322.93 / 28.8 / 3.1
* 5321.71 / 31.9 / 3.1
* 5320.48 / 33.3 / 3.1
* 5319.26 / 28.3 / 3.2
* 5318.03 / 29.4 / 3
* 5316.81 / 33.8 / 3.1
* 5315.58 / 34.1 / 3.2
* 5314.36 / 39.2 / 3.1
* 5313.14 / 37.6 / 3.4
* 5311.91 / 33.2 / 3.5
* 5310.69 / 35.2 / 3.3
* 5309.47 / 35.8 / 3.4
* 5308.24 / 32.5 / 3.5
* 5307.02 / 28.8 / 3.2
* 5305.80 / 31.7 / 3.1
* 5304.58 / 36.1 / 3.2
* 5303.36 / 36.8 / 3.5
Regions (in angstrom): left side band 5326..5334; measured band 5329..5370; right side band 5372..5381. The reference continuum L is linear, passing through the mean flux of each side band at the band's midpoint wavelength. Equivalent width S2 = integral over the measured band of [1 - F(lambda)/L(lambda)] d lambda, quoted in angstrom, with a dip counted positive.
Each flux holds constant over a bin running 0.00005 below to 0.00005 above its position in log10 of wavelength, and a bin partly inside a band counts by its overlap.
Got -3.6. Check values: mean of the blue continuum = 30.3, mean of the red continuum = 30.5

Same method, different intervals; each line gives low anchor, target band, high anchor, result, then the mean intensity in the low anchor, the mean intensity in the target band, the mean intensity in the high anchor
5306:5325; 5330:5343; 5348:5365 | 0.3 angstrom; 32.6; 32.8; 34.4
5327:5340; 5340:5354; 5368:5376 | -1.6 angstrom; 31.2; 34.5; 30.7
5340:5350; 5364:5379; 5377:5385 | 0.3 angstrom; 33.6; 30.4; 30.1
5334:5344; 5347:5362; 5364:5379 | -1.3 angstrom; 33.1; 34.6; 30.4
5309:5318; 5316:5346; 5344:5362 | 3.0 angstrom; 35.2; 31.4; 34.5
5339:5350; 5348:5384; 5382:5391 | 1.4 angstrom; 33.4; 32.1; 33.3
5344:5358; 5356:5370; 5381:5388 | 1.1 angstrom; 35.5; 31.5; 32.1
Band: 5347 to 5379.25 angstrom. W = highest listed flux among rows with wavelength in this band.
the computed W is 41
